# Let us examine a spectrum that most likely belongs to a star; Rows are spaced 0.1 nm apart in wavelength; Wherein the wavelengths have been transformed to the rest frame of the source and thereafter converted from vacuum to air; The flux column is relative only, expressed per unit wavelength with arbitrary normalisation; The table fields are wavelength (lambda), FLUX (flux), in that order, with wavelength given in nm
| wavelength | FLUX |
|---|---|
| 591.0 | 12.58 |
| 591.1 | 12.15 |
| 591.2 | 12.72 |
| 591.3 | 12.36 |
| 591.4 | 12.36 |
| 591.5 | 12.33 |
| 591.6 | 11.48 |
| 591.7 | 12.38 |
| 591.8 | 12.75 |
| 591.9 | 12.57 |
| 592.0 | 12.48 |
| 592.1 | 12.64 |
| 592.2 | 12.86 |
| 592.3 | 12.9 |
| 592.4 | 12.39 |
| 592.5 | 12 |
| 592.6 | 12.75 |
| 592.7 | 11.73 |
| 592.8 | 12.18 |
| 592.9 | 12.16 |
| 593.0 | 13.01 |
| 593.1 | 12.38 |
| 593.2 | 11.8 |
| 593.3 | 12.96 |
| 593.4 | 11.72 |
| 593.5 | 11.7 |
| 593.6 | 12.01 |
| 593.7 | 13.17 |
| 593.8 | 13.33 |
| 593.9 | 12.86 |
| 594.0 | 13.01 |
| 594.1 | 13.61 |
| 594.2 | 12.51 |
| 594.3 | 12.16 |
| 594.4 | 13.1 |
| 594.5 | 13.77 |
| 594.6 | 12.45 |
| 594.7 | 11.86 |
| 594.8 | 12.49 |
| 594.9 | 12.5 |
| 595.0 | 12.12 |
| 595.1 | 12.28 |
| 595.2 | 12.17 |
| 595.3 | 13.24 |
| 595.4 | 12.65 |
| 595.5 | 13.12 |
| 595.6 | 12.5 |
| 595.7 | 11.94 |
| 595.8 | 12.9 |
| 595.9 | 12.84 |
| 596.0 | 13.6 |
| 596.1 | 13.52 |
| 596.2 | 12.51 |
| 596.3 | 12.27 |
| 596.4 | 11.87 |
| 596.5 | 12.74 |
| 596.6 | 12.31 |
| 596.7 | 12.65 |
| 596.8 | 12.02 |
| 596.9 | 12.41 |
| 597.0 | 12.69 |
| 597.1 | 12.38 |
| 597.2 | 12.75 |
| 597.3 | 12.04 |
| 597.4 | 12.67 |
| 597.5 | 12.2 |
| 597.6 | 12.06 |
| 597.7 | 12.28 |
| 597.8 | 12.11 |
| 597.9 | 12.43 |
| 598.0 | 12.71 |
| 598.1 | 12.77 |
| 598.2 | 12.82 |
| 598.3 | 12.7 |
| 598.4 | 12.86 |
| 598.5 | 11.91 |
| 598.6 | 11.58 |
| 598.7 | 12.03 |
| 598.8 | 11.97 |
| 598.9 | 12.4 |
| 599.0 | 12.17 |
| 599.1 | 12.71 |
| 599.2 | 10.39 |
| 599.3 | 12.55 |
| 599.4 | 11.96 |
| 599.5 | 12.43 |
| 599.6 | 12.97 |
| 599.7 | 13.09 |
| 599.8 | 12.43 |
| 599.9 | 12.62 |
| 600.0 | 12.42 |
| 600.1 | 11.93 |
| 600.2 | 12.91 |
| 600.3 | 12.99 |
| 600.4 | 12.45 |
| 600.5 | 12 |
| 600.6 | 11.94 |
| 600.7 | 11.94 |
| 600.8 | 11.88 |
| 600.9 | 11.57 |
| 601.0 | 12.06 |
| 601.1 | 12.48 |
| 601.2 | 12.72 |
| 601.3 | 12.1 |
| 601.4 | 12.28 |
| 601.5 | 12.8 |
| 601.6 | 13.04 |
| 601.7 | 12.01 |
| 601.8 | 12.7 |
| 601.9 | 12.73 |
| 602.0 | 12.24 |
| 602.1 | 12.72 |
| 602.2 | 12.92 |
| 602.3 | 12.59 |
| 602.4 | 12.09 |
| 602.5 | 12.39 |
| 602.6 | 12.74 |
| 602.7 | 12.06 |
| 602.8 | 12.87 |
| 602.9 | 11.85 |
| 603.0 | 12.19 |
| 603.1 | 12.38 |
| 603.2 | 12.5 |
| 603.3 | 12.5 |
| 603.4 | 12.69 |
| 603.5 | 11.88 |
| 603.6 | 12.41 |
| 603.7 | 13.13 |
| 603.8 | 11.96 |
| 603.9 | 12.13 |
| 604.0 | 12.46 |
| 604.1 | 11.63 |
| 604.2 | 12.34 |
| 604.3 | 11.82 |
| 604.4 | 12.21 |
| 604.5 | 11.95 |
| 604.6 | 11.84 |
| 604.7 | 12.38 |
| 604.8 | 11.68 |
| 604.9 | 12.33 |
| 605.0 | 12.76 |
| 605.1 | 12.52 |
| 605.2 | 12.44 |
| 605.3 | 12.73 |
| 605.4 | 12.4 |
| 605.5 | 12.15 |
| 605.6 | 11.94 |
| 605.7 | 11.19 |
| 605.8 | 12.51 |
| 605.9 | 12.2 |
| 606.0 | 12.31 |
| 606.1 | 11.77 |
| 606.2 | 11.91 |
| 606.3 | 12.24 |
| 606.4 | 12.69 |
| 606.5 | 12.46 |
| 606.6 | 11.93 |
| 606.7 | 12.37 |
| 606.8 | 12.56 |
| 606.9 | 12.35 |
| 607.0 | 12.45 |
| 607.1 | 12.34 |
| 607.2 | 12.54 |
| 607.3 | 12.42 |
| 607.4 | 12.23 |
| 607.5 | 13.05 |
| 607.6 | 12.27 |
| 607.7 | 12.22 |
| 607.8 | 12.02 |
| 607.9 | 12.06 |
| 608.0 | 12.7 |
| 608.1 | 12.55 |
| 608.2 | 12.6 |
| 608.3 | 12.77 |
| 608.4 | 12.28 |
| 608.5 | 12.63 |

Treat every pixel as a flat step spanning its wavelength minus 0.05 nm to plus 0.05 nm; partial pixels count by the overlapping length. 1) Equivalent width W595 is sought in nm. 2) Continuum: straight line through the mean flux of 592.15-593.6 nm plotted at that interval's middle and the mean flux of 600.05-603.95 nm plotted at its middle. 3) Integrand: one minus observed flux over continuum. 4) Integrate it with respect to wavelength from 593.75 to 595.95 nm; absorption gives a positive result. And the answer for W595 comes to -0.07 nm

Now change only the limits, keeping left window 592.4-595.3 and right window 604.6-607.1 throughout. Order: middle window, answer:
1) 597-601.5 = 0.03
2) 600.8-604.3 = -0.01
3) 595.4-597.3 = -0.02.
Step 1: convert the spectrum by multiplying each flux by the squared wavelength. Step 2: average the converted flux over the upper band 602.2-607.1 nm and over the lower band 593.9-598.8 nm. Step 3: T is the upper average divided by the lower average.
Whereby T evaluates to 1.01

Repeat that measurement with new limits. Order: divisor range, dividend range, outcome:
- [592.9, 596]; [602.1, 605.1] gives 1.01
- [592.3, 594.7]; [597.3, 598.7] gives 1.00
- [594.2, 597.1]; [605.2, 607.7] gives 1.01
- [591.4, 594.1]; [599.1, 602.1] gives 1.02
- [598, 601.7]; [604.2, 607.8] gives 1.01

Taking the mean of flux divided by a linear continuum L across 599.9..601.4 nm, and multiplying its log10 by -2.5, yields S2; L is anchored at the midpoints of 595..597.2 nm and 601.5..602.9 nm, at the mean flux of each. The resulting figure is 0.03 mag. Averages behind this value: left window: 12.6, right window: 12.5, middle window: 12.3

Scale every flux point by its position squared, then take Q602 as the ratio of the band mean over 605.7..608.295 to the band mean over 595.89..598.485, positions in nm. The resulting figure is 1.02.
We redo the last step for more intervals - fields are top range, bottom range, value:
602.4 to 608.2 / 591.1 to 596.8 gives 1.02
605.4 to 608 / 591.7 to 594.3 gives 1.02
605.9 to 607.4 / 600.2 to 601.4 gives 1.03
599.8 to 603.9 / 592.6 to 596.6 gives 1.01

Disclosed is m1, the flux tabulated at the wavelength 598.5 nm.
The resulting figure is 11.91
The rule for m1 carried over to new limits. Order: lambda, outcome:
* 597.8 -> 12.11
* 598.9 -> 12.4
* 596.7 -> 12.65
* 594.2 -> 12.51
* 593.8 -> 13.33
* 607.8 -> 12.02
